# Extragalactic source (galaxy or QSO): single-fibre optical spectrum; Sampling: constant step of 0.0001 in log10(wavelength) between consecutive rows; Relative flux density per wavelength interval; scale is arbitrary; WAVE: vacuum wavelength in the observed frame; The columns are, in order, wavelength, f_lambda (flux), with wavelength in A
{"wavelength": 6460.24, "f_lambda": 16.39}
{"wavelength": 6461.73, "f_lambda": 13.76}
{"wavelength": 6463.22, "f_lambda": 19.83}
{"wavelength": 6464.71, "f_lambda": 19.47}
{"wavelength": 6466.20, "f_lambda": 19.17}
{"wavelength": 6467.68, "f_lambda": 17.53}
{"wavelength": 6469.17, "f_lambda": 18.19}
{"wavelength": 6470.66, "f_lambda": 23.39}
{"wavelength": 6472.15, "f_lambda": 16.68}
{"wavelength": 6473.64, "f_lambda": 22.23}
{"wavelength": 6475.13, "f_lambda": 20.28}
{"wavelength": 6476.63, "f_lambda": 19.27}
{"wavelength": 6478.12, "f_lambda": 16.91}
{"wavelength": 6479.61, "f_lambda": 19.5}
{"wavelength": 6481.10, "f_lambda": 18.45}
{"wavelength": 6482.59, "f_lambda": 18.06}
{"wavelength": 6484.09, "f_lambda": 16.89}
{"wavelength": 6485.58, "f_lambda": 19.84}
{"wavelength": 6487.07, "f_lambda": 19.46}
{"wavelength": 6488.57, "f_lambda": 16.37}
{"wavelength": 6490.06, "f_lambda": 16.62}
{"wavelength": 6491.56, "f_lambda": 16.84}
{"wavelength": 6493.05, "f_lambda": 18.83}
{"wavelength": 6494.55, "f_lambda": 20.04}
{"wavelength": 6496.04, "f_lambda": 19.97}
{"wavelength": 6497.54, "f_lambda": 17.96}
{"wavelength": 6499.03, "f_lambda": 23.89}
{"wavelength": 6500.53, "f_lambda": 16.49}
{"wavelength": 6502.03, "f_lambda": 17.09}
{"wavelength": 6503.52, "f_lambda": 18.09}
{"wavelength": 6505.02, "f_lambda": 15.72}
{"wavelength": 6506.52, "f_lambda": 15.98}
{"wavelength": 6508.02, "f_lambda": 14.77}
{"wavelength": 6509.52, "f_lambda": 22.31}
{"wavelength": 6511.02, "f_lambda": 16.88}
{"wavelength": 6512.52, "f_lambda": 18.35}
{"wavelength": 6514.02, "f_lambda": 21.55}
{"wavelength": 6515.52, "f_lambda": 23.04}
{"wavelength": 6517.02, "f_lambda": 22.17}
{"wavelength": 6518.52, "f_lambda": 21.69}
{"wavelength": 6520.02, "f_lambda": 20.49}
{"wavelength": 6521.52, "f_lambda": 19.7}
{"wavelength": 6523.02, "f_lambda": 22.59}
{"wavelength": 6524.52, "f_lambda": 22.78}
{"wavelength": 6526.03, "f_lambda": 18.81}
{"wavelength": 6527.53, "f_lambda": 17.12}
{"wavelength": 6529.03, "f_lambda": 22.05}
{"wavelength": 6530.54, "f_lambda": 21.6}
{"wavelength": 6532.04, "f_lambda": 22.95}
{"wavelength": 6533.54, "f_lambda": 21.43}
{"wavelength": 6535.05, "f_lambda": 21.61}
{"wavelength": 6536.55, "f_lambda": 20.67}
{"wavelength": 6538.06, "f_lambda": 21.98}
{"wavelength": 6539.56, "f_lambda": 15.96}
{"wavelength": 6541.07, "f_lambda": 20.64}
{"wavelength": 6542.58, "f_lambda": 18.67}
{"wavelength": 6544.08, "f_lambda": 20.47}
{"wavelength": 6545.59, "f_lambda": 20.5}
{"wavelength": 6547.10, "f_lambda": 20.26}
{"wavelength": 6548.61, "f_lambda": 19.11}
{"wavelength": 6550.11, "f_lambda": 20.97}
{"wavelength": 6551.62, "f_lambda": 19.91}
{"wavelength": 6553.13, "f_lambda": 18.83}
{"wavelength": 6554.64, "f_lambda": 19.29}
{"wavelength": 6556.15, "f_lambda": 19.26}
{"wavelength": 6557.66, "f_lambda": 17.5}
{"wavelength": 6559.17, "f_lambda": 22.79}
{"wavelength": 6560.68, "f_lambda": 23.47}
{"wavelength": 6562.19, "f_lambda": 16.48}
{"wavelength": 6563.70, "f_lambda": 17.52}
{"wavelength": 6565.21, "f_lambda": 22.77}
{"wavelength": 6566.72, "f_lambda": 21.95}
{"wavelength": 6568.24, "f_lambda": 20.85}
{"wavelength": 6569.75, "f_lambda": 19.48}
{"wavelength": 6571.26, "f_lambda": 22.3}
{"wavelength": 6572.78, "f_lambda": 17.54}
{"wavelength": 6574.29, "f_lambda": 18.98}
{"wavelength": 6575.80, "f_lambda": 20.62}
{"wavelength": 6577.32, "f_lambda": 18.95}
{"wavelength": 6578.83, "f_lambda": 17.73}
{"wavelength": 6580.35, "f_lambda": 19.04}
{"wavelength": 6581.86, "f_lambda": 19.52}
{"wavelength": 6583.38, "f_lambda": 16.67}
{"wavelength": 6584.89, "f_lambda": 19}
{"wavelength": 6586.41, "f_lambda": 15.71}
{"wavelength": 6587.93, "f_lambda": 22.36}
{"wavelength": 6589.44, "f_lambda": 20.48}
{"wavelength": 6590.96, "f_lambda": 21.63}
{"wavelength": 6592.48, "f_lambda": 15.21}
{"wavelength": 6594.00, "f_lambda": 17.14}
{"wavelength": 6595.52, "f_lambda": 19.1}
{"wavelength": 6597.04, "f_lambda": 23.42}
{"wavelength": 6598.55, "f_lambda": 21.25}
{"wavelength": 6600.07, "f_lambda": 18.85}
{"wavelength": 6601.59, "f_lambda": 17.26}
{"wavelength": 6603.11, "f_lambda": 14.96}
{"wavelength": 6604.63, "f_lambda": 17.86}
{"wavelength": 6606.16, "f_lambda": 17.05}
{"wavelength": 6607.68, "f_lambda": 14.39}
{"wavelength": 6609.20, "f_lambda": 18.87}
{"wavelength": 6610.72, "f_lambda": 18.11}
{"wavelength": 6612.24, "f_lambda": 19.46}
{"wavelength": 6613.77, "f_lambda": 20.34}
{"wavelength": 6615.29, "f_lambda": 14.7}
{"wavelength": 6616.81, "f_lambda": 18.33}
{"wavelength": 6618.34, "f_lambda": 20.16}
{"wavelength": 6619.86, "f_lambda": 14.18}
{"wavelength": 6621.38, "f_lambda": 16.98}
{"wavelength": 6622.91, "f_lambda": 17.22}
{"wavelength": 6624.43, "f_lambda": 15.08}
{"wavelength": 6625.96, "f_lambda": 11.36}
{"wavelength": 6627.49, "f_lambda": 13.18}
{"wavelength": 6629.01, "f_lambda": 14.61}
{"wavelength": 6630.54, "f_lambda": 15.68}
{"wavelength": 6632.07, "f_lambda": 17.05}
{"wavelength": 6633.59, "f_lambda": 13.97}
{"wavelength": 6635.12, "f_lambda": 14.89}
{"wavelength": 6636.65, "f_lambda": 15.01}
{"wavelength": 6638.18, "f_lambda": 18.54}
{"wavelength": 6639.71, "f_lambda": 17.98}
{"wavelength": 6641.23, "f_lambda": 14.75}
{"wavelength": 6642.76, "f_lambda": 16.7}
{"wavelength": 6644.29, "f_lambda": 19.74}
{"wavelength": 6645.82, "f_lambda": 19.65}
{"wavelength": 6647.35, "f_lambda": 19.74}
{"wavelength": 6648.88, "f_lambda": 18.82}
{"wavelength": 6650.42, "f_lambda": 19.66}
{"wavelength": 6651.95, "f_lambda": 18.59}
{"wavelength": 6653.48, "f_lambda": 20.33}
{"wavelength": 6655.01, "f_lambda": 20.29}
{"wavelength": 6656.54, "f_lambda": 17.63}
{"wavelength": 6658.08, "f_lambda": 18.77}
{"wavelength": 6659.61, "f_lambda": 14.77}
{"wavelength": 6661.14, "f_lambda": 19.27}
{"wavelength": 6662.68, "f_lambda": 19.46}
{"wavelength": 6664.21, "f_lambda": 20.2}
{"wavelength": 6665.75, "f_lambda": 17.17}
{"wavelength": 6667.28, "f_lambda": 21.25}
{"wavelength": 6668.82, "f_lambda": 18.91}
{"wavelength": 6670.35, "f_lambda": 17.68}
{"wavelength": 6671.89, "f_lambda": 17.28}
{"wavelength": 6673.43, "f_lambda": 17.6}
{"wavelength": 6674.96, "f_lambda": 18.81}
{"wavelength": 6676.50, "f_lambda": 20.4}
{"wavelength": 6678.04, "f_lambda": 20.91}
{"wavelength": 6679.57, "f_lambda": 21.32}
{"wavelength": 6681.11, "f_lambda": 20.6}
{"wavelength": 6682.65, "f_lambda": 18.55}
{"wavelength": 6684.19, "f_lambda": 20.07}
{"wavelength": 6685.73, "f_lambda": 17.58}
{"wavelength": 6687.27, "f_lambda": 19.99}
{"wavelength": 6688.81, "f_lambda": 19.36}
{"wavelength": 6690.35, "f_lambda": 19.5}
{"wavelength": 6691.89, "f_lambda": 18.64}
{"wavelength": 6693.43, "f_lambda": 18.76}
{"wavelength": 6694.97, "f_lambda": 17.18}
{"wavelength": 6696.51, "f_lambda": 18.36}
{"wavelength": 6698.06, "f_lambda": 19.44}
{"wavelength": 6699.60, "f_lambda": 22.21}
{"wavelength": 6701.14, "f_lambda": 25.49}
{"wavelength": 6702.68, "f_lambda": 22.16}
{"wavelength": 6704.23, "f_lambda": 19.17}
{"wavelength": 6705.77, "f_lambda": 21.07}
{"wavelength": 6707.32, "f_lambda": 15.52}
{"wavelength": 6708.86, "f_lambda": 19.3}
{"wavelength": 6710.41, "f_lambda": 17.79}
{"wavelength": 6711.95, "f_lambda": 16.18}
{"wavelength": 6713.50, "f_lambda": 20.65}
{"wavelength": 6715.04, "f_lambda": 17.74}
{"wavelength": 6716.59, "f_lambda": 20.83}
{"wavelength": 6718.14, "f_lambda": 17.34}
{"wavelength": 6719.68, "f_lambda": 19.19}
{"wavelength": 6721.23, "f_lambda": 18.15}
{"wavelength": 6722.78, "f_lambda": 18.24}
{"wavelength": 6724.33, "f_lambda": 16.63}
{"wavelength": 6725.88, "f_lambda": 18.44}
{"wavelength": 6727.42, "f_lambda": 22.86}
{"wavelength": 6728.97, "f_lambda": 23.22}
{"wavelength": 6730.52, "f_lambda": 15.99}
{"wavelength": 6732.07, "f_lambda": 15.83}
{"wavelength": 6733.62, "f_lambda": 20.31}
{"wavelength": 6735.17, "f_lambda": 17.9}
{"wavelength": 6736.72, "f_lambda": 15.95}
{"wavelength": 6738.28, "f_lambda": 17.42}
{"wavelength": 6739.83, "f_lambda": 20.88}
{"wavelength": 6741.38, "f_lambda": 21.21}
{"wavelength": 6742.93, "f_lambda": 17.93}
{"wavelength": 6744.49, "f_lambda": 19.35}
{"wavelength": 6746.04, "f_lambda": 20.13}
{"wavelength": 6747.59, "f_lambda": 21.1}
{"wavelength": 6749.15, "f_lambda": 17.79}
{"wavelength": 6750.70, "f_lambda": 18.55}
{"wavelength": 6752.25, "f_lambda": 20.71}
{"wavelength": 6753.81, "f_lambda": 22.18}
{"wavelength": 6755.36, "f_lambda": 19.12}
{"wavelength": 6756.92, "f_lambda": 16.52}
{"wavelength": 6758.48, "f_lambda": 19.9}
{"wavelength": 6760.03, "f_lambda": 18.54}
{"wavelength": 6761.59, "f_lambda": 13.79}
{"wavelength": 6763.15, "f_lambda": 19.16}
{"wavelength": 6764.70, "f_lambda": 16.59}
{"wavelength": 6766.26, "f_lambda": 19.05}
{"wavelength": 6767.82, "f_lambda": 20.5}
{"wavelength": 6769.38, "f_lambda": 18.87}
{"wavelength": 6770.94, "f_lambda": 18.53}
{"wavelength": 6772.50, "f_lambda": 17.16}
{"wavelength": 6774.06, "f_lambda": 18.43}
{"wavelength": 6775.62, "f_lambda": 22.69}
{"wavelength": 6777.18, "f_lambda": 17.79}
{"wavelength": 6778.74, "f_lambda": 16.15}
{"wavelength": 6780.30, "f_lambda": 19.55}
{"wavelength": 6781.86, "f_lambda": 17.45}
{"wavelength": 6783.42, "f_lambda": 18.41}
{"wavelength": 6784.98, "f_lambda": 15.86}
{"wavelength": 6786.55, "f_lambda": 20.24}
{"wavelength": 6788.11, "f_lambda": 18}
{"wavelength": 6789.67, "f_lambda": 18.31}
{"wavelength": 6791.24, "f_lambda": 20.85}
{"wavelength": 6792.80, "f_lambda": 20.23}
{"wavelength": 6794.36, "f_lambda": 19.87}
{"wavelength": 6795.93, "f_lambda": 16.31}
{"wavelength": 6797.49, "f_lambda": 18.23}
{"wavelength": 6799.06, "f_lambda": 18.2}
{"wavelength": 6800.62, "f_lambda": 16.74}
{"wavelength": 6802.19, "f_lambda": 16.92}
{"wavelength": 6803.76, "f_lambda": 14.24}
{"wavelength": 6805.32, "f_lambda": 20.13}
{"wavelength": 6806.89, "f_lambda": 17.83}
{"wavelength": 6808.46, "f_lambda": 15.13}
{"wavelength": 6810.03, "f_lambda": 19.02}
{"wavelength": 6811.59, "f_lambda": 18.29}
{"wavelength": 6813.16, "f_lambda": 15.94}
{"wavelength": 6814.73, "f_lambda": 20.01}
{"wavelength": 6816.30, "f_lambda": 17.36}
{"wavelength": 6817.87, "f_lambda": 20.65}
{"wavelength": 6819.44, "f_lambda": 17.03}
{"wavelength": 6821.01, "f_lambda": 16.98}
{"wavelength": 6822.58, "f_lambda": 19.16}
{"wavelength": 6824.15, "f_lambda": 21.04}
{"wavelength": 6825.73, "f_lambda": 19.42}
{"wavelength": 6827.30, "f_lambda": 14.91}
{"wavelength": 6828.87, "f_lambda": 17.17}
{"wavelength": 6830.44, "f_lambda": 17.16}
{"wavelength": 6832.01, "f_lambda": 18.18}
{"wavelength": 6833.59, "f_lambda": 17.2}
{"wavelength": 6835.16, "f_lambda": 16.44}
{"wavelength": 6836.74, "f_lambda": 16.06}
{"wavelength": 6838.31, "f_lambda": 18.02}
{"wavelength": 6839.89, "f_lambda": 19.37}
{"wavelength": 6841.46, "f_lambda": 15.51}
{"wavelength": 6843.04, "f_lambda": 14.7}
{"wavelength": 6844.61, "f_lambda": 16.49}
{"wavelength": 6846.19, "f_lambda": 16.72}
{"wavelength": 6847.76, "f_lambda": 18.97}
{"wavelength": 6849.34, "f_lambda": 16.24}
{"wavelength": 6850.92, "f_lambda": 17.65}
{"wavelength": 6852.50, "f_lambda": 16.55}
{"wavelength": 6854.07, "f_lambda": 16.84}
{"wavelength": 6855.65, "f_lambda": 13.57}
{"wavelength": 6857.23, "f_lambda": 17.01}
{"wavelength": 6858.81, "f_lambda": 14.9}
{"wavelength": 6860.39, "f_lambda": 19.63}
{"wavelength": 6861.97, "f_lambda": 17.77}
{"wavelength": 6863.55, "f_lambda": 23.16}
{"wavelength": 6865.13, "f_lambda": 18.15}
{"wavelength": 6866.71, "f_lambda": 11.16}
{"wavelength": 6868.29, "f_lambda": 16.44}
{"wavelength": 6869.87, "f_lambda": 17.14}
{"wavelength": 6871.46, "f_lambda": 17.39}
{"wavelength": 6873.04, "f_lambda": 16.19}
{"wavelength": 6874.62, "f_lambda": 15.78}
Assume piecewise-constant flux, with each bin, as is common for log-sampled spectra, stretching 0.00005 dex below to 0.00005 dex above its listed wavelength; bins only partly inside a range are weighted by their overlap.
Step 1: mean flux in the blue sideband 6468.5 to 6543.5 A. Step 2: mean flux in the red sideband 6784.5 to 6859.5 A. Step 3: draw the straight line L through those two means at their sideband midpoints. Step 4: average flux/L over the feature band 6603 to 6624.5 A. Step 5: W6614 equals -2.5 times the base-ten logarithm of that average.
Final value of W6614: 0.09 mag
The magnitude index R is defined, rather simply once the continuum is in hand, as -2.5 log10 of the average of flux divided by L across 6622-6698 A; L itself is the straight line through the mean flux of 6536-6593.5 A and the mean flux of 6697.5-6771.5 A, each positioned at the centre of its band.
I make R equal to 0.07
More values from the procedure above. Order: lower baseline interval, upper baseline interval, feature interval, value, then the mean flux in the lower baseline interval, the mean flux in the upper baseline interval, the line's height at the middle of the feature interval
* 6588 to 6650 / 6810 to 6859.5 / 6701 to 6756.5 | -0.11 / 17.4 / 17.3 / 17.4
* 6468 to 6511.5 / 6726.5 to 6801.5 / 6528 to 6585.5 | -0.08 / 18.5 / 18.8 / 18.6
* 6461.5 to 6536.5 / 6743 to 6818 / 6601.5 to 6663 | 0.10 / 19.3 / 18.4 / 18.9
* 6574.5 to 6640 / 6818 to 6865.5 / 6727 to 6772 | -0.09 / 17.5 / 17.4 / 17.5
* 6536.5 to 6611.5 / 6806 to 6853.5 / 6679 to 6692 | -0.06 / 19.3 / 17.5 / 18.5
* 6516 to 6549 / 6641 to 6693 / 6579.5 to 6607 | 0.07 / 20.6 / 19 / 19.9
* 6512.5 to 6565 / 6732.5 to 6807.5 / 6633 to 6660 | 0.10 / 20.4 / 18.6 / 19.5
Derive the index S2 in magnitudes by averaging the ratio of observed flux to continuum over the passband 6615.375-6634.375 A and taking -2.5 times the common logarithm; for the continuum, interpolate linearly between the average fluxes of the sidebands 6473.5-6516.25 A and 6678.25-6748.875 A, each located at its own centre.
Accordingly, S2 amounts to 0.21 mag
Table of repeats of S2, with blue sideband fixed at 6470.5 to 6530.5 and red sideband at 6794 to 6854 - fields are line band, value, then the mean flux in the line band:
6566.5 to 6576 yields -0.072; 20.1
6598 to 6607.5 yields 0.066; 17.6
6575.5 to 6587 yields 0.025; 18.4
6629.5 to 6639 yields 0.170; 15.8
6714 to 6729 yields -0.062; 19.1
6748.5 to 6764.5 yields -0.042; 18.6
